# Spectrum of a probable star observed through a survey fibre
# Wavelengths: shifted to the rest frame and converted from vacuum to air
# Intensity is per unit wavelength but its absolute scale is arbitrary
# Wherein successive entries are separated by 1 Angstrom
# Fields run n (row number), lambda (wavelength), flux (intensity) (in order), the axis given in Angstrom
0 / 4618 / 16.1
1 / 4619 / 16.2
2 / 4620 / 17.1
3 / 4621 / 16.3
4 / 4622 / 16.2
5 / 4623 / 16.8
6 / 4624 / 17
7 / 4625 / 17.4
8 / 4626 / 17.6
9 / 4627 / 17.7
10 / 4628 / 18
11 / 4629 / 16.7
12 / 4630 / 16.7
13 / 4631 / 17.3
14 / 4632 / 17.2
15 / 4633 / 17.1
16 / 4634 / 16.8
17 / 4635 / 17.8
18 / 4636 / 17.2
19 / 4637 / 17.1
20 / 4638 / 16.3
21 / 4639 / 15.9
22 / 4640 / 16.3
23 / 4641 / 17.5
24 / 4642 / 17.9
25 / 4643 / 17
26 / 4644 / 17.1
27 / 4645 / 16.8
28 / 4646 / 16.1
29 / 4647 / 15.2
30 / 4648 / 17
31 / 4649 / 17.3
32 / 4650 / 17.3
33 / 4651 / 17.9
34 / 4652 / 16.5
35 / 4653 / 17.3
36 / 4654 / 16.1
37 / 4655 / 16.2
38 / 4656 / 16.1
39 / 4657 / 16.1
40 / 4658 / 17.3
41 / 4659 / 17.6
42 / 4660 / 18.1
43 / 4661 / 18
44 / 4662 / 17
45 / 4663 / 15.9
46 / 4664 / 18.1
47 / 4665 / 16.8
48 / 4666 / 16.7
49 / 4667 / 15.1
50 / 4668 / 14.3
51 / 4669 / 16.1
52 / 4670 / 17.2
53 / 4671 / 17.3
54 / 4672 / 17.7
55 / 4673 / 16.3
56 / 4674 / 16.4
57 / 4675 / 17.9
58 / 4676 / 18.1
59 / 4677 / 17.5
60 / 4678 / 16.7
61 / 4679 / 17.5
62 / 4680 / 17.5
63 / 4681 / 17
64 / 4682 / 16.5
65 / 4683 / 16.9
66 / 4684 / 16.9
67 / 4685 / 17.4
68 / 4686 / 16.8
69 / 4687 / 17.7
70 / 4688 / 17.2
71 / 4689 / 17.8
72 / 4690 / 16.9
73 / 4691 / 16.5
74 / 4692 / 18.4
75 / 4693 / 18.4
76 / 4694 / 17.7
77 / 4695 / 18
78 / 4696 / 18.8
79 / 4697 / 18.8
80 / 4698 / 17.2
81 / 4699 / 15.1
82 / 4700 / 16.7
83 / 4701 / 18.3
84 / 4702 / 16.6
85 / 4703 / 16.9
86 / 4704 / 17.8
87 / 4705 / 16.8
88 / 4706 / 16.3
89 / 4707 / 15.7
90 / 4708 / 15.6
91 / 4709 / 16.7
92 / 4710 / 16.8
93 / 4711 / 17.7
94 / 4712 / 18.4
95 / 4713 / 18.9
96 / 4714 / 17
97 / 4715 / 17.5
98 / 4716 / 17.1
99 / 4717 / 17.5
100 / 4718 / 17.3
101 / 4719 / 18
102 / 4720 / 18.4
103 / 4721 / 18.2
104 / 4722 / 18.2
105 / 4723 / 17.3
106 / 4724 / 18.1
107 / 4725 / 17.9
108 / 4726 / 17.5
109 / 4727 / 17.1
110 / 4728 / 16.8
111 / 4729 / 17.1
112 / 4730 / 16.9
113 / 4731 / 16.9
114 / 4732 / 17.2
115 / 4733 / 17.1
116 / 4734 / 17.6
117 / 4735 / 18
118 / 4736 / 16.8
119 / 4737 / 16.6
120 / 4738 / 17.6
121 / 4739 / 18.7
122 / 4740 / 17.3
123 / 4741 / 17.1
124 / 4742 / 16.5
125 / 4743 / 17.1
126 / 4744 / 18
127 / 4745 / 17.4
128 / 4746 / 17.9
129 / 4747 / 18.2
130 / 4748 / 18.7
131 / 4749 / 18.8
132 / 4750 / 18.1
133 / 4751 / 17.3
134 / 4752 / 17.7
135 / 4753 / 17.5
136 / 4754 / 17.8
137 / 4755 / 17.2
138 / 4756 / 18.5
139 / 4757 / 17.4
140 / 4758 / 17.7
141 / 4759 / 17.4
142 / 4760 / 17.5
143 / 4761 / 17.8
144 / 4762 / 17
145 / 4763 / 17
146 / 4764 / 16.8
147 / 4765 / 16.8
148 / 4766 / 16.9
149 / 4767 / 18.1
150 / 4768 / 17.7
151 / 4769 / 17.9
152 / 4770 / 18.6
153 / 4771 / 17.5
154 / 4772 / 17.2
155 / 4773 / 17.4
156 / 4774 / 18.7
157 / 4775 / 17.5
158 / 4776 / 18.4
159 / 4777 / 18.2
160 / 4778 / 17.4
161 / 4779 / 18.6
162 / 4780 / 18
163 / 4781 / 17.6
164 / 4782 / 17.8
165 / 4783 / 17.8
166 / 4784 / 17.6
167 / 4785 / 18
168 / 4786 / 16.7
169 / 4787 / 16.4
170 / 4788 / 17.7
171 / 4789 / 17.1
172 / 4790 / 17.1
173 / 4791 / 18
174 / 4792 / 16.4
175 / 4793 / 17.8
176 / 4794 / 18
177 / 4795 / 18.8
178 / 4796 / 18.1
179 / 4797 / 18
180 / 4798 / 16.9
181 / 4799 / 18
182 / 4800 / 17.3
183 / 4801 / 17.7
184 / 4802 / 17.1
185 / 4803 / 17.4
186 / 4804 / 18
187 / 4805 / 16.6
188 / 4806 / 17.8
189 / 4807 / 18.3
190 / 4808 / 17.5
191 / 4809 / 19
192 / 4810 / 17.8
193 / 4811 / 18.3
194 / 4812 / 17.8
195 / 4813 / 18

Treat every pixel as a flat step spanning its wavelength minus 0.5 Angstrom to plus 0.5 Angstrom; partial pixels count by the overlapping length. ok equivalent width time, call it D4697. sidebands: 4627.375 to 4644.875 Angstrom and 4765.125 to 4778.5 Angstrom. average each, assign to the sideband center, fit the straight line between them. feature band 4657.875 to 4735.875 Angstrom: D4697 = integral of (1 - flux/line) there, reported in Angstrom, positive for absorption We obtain 0.6 Angstrom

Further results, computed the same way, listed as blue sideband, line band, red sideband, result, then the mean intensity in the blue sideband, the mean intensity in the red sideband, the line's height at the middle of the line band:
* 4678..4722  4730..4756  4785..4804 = -0.2 Angstrom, 17.3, 17.5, 17.4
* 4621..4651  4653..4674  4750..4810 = 0.5 Angstrom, 17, 17.6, 17.1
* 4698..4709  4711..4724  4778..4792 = -0.8 Angstrom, 16.6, 17.5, 16.8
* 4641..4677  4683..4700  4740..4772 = -0.3 Angstrom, 16.9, 17.6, 17.1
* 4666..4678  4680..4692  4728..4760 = -0.2 Angstrom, 16.7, 17.5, 16.9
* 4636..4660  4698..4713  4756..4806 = 0.2 Angstrom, 16.8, 17.6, 17.2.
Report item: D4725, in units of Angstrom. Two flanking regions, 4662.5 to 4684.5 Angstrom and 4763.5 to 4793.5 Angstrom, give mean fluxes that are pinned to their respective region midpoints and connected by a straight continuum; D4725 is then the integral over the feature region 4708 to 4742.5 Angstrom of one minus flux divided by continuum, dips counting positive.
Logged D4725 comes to -0.46 Angstrom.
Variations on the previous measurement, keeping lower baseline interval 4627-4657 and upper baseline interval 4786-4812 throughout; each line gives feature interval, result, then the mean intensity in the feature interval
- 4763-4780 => -0.21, 17.7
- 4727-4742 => 0.08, 17.2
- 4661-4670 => 0.32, 16.4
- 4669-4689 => -0.13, 17.2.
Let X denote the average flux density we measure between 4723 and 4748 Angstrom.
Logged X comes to 17.4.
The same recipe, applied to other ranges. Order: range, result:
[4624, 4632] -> 17.3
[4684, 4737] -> 17.4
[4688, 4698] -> 17.9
